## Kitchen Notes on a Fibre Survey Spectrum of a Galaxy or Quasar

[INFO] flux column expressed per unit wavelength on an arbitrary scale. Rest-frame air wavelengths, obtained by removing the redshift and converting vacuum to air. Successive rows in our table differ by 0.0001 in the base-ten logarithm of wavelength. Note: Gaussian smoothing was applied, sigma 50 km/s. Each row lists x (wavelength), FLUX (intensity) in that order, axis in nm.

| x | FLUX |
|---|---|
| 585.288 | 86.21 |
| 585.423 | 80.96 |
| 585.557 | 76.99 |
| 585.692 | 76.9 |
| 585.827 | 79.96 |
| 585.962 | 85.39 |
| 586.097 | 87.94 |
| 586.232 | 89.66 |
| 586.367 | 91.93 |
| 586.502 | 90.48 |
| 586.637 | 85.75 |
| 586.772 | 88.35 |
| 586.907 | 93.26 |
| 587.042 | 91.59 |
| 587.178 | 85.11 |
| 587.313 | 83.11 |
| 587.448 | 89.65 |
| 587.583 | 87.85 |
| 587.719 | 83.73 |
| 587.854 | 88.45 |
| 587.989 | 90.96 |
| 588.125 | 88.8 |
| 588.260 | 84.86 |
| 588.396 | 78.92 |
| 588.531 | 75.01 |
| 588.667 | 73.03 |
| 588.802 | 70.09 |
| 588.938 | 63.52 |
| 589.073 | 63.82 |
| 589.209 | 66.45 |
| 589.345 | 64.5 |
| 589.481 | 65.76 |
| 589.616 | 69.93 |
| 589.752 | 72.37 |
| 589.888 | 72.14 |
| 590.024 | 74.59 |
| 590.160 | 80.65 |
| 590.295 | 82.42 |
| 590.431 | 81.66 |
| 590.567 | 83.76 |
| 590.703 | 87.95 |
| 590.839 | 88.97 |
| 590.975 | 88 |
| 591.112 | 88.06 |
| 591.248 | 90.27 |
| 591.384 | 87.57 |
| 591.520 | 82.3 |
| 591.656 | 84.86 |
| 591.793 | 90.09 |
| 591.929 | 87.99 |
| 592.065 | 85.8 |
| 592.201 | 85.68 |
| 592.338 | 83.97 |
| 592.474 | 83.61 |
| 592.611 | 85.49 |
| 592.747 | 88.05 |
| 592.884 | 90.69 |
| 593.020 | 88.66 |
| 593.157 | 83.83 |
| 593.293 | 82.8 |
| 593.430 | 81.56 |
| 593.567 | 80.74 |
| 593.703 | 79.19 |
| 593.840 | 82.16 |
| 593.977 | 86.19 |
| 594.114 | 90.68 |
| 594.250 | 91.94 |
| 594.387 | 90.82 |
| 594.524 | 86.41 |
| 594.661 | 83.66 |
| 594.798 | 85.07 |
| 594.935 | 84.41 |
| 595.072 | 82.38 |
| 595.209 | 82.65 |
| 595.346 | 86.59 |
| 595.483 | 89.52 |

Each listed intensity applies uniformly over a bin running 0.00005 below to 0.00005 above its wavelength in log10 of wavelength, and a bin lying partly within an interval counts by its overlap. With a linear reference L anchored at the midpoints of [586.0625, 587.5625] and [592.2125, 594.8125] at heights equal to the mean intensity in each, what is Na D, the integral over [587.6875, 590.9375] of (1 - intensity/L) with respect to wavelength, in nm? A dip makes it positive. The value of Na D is 0.39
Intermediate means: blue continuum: 88.8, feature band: 77.2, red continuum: 85.6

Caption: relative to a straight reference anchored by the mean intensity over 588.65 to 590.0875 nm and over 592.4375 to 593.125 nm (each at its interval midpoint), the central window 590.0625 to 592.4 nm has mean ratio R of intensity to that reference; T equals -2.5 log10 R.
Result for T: -0.09 mag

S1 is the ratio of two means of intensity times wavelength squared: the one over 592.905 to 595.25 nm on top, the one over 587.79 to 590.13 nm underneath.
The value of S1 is 1.2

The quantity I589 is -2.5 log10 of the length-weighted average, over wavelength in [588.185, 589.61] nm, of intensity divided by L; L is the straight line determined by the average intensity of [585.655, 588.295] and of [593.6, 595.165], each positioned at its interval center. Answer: 0.22 mag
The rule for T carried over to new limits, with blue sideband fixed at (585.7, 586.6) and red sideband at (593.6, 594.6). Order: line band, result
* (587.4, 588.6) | 0.02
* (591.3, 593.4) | 0.01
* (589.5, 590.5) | 0.15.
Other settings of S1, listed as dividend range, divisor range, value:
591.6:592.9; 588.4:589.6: 1.28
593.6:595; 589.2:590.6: 1.18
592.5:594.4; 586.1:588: 0.99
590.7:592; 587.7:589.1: 1.13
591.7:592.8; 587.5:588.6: 1.03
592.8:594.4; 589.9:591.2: 1.03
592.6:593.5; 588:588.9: 1.11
